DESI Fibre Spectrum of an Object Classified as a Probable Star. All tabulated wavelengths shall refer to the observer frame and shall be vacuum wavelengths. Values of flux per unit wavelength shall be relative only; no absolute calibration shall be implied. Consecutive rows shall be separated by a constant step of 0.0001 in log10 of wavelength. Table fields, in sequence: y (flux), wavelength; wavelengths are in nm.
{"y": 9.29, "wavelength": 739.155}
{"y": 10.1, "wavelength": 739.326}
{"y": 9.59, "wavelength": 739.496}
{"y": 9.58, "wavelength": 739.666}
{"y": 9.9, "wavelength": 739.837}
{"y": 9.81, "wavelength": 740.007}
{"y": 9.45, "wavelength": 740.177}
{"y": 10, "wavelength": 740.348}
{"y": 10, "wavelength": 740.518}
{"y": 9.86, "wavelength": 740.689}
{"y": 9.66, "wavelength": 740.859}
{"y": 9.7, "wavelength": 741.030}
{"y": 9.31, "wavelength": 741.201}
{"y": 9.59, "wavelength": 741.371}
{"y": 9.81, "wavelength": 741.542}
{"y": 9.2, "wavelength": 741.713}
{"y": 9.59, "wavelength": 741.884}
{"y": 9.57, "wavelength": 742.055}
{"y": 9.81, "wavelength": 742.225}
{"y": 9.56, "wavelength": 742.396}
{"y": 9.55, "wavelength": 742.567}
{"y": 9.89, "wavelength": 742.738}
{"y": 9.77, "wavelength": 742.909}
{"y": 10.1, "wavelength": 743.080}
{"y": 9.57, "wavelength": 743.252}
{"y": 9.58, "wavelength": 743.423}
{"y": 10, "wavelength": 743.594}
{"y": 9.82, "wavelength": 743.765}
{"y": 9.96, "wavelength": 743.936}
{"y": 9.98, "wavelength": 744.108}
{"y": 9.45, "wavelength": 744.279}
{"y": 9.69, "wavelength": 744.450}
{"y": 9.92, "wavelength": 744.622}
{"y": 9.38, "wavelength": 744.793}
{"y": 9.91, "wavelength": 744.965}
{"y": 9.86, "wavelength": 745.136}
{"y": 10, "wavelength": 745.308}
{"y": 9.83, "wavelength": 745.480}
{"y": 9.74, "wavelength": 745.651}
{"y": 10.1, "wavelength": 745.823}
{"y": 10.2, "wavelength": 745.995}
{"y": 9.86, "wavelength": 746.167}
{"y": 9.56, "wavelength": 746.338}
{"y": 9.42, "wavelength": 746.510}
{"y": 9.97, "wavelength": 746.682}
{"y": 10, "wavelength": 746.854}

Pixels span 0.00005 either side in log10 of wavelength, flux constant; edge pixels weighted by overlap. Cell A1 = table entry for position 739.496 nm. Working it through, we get 9.59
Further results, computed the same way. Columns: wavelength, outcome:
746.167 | 9.86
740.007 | 9.81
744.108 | 9.98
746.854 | 10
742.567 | 9.55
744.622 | 9.92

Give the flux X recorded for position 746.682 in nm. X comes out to 9.97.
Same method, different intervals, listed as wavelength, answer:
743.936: 9.96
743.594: 10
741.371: 9.59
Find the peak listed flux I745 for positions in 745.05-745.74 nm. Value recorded 10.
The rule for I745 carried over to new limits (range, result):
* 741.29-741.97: 9.81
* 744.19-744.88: 9.92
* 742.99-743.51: 10.1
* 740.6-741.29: 9.86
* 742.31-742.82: 9.89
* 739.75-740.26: 9.9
